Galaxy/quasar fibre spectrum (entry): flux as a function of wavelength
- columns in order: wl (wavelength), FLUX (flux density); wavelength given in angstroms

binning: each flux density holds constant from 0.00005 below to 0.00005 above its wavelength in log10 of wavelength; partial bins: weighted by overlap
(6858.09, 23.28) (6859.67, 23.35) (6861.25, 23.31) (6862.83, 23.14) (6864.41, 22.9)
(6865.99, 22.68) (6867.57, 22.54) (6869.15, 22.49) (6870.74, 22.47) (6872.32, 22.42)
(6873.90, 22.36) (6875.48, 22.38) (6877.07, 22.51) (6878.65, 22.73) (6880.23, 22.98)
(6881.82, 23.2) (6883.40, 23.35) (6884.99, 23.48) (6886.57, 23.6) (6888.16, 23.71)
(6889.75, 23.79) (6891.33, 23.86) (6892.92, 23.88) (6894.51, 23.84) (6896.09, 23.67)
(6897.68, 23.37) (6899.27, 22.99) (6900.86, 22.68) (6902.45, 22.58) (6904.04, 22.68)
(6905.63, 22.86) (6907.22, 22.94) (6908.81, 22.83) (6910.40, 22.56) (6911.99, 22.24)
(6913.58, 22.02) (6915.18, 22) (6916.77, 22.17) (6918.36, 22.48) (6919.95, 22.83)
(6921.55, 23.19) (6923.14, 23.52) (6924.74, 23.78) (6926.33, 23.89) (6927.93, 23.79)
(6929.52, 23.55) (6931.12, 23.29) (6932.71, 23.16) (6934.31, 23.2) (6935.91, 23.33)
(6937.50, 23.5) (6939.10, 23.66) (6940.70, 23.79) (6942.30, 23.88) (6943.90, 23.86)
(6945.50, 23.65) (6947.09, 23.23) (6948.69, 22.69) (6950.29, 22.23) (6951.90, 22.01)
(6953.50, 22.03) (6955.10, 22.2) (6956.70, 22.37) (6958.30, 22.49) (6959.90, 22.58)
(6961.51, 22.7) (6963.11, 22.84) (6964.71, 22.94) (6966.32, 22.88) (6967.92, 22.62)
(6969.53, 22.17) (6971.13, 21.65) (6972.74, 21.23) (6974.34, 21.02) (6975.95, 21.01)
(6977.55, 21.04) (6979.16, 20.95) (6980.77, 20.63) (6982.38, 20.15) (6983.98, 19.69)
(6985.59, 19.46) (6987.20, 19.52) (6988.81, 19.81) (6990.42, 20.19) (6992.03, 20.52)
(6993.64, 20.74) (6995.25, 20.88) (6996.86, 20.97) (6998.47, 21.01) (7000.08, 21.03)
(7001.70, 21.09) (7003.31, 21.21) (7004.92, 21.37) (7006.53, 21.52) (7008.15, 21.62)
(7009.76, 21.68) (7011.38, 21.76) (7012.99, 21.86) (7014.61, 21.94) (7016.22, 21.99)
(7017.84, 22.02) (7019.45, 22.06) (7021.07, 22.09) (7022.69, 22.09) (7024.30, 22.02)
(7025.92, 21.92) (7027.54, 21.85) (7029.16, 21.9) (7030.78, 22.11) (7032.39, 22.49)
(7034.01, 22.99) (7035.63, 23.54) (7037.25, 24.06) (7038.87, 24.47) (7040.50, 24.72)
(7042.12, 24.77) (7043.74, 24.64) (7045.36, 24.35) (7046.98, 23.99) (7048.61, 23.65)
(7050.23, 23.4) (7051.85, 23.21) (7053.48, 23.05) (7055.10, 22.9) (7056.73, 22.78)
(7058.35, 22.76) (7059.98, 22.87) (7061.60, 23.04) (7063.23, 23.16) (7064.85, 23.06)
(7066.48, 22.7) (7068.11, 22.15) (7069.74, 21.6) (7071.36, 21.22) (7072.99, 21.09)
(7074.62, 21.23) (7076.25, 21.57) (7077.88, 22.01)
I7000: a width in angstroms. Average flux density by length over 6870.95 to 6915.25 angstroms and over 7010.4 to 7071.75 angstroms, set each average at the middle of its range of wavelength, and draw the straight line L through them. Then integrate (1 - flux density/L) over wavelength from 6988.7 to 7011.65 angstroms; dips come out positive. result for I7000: 1.8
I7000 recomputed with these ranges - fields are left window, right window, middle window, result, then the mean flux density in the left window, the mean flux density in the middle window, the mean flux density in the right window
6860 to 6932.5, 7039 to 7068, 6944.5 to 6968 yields 0.55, 23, 22.6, 23.5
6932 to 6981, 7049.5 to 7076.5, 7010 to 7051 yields -0.74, 22.5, 22.9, 22.5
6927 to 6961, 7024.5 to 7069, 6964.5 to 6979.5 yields 0.89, 23.1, 21.7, 23.2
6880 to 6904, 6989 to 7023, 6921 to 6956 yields -1.06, 23.4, 23.2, 21.4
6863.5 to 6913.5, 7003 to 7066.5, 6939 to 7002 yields 3.13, 23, 21.7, 22.8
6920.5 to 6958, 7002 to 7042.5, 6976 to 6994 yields 1.96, 23.2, 20.3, 22.4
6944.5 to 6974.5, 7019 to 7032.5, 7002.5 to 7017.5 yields 0.31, 22.4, 21.7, 22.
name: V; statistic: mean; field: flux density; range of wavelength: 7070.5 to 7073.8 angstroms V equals 21.2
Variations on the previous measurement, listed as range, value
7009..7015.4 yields 21.8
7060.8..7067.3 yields 23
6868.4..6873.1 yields 22.4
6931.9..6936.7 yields 23.2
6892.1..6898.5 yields 23.7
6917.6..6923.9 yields 23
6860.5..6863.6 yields 23.2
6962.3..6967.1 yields 22.9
